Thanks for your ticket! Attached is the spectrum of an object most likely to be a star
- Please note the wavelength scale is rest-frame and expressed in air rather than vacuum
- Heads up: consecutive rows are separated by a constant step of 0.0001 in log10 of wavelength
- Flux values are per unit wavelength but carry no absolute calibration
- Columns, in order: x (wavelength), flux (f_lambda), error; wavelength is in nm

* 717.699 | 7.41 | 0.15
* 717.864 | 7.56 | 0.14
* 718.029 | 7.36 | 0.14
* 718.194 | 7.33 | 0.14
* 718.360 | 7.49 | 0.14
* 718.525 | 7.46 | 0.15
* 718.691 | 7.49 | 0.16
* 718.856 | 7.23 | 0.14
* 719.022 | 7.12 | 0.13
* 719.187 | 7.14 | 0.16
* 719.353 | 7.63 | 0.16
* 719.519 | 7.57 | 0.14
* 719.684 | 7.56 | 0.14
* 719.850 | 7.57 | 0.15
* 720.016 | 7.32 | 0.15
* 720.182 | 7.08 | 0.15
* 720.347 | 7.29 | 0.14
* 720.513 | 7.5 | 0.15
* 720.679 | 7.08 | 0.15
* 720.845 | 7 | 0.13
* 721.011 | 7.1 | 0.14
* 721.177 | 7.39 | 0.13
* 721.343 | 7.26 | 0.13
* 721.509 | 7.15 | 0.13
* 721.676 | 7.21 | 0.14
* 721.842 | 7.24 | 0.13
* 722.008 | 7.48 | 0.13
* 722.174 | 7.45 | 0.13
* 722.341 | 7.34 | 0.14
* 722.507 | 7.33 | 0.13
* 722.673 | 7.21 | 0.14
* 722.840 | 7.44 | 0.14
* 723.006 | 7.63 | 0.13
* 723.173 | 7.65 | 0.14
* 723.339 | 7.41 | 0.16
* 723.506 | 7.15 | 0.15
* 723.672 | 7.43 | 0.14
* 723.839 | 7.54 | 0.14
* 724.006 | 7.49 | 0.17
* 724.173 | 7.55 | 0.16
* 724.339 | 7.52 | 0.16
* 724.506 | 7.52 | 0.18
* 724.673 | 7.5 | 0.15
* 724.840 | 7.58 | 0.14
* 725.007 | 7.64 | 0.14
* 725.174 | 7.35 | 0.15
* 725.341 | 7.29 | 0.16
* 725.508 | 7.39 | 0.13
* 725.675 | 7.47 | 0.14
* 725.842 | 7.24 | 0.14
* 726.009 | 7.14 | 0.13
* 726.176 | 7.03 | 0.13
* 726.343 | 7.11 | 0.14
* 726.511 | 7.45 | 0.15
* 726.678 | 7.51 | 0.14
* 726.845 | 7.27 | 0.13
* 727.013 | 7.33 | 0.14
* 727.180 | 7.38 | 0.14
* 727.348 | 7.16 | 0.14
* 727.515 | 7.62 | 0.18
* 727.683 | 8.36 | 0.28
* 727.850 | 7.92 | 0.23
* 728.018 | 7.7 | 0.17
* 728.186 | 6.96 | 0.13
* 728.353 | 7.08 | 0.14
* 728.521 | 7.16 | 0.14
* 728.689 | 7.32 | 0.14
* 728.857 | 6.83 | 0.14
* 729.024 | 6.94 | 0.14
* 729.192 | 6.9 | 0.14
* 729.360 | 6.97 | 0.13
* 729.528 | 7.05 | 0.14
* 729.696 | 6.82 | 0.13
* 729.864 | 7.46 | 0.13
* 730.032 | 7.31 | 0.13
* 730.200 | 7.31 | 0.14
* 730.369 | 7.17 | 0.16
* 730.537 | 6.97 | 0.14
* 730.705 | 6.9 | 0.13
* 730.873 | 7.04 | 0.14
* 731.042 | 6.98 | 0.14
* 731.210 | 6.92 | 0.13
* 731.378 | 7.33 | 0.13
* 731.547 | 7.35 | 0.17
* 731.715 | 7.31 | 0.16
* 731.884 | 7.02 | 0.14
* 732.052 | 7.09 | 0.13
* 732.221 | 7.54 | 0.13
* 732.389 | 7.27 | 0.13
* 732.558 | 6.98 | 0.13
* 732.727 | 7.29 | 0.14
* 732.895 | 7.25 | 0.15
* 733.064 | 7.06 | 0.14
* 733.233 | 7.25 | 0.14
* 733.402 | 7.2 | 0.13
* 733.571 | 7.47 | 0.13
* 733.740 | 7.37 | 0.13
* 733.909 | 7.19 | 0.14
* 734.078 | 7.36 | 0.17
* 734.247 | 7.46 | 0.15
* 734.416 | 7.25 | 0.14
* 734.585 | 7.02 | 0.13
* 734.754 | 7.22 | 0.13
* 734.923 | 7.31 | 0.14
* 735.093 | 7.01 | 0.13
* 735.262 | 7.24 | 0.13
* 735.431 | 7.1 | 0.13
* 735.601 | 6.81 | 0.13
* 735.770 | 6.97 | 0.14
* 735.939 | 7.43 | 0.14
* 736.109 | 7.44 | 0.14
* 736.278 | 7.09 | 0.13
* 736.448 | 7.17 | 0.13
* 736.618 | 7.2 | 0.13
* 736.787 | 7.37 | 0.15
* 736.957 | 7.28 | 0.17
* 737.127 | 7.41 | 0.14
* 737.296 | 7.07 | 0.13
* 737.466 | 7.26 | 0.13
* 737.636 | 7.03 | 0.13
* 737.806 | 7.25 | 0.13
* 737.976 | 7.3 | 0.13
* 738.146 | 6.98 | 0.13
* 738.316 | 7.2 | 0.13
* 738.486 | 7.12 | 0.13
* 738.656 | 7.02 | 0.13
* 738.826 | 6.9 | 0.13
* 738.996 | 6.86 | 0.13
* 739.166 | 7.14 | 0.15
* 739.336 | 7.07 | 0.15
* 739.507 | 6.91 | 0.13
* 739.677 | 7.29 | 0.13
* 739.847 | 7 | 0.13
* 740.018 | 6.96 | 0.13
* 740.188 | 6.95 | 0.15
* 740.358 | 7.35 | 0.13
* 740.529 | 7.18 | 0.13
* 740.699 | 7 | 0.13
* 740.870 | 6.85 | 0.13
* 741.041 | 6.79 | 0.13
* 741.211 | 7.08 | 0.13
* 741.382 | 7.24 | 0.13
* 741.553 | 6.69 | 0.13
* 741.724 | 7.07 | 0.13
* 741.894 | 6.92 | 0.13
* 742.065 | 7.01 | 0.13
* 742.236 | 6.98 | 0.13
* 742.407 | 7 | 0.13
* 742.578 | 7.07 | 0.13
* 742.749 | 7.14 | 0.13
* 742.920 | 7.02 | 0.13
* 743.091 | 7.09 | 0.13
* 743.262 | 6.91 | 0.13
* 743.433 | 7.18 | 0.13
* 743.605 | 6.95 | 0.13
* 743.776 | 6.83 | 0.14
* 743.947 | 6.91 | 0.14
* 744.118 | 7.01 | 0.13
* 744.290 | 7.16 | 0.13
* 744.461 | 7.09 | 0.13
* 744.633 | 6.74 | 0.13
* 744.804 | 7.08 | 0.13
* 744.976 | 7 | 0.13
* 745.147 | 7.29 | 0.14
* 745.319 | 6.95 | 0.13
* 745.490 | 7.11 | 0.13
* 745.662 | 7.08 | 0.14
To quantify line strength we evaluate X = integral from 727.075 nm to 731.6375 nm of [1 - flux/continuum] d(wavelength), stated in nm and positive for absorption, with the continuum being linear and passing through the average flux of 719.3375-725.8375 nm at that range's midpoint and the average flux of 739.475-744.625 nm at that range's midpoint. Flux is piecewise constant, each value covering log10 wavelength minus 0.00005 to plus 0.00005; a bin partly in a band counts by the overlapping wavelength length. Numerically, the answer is 0.03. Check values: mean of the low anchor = 7.39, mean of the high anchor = 7.02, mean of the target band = 7.22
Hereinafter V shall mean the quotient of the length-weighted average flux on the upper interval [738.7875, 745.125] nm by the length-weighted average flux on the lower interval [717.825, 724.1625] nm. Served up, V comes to 0.95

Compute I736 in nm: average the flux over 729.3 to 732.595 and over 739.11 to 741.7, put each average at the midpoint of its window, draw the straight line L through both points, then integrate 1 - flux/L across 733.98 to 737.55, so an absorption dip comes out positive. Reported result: -0.06 nm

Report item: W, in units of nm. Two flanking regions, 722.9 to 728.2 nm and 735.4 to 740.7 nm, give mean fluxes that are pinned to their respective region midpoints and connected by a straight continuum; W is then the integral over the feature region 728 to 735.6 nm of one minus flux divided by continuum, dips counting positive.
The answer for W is 0.133 nm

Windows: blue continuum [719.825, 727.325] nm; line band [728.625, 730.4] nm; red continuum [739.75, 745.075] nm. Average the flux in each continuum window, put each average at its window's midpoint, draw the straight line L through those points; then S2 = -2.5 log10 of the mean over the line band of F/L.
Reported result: 0.02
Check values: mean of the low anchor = 7.35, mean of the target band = 7.09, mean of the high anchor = 7.01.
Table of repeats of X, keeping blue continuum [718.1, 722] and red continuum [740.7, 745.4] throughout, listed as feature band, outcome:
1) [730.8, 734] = -0.027 nm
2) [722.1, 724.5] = -0.056 nm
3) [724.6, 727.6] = -0.052 nm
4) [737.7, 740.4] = -0.008 nm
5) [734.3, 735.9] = -0.002 nm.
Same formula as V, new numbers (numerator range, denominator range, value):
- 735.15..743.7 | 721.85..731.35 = 0.97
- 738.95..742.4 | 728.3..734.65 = 0.98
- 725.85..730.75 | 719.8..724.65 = 0.99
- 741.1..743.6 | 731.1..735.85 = 0.98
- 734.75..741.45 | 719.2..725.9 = 0.96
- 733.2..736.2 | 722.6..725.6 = 0.97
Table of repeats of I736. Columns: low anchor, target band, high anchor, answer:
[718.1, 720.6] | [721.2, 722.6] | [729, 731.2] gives 0.00 nm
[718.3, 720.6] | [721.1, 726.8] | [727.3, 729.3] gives -0.02 nm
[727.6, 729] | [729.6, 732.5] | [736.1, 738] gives 0.07 nm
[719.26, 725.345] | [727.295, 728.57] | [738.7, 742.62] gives -0.04 nm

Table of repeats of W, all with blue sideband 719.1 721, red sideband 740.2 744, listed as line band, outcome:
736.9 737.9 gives -0.019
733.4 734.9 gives -0.034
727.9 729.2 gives 0.012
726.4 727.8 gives -0.055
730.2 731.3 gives 0.024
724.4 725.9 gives -0.039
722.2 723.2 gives -0.018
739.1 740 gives -0.003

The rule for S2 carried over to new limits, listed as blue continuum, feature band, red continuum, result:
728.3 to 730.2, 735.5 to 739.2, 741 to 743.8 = -0.017 mag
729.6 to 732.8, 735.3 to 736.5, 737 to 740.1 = -0.004 mag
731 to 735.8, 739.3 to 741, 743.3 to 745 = 0.003 mag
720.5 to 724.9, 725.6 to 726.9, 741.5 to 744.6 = 0.004 mag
